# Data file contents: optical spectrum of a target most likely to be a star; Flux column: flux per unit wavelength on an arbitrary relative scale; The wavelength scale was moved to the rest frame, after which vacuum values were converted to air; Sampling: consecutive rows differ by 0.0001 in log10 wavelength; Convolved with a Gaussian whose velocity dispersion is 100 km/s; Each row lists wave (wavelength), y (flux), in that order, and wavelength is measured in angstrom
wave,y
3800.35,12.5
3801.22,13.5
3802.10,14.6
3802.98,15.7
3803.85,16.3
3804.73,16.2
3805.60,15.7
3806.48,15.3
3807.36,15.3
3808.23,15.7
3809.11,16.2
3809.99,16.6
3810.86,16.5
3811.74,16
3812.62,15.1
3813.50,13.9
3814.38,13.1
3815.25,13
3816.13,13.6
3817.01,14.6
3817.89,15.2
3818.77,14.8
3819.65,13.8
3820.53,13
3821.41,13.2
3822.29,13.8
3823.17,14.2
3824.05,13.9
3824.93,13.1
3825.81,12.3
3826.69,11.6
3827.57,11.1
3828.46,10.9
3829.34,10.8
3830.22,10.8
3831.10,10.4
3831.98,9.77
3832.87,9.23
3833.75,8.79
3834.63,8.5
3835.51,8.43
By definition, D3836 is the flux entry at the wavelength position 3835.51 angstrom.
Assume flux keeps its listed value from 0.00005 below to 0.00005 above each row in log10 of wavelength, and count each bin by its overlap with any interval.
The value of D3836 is 8.43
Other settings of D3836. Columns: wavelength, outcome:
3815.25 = 13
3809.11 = 16.2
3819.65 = 13.8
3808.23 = 15.7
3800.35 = 12.5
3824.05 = 13.9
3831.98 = 9.77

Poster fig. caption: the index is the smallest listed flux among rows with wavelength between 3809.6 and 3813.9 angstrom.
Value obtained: 13.9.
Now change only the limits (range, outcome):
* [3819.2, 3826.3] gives 12.3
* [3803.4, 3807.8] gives 15.3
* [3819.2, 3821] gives 13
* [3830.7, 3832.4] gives 9.77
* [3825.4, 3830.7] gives 10.8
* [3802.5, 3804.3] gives 15.7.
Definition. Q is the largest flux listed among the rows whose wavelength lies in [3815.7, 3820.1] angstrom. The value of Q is 15.2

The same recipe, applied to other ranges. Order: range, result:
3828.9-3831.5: 10.8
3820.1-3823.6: 14.2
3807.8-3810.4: 16.6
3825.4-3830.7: 12.3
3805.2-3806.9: 15.7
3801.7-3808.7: 16.3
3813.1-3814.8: 13.9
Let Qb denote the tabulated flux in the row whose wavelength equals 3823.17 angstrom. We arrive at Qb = 14.2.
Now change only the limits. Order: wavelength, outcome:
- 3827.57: 11.1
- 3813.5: 13.9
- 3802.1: 14.6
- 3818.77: 14.8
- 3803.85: 16.3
